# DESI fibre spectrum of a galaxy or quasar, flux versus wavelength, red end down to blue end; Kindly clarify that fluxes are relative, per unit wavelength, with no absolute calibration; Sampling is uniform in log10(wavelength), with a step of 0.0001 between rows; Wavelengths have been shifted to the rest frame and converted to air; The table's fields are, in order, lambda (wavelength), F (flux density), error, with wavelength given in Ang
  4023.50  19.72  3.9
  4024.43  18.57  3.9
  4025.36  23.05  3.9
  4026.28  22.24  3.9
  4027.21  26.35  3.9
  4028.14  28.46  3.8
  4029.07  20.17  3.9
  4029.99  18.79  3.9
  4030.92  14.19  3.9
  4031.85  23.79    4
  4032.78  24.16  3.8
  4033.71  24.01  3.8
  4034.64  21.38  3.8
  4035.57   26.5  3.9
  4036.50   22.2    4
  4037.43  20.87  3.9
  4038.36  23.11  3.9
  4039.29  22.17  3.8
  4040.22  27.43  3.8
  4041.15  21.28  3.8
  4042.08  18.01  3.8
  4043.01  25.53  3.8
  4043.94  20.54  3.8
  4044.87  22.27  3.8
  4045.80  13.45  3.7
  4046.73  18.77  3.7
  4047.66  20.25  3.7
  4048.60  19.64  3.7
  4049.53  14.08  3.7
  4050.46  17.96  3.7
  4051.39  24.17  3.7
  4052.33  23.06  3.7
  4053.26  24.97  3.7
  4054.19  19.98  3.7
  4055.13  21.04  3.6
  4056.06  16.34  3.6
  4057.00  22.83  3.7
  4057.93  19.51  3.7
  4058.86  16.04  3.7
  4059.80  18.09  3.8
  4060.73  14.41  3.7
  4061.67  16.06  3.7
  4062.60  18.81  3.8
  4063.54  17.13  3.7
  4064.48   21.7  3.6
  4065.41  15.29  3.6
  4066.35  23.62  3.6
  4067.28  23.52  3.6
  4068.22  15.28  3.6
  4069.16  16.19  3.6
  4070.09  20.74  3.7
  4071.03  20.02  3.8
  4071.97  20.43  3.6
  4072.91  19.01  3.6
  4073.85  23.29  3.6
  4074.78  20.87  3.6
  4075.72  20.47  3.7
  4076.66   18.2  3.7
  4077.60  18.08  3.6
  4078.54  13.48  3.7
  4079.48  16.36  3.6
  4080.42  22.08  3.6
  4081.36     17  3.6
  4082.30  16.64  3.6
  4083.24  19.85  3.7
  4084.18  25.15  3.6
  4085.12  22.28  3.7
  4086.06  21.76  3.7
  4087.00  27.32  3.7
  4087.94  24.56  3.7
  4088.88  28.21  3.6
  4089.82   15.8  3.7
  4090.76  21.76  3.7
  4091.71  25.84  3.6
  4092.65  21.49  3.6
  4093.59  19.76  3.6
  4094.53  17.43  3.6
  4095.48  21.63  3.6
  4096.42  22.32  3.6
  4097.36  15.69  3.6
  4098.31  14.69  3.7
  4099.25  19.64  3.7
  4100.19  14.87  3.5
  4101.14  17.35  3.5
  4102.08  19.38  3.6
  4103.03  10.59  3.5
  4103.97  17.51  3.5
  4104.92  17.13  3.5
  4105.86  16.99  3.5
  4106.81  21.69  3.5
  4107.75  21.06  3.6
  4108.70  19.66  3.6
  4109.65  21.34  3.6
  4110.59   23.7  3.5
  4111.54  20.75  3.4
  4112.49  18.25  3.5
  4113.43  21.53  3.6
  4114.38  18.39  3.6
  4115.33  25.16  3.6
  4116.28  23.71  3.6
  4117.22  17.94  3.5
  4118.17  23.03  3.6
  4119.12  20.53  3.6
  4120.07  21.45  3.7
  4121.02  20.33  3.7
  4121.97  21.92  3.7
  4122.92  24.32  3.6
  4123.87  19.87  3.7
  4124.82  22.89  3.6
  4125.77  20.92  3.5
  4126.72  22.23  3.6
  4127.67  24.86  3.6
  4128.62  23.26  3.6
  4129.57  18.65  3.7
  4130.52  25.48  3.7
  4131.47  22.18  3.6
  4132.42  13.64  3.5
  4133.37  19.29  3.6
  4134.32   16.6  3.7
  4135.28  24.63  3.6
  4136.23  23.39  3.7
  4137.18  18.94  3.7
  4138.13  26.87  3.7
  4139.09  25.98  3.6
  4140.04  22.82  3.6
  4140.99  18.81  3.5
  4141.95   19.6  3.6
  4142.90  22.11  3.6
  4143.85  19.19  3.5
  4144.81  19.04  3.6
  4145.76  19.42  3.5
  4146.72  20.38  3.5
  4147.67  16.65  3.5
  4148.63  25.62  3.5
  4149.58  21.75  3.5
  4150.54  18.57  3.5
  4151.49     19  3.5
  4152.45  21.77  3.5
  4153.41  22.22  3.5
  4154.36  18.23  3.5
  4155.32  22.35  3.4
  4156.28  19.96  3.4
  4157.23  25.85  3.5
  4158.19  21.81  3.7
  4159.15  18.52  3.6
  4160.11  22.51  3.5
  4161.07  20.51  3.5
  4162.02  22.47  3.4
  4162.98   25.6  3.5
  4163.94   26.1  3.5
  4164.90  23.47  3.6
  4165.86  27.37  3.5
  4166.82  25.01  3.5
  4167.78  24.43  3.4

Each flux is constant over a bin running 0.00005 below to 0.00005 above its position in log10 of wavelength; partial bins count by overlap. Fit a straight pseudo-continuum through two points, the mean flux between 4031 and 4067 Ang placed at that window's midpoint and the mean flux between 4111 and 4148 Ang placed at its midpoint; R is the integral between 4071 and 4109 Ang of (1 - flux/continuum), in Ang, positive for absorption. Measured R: 2.1 Ang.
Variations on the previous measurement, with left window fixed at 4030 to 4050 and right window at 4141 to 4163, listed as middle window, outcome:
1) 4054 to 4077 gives 2.0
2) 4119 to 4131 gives -0.7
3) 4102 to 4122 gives 0.8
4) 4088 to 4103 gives 1.0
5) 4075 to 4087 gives 0.8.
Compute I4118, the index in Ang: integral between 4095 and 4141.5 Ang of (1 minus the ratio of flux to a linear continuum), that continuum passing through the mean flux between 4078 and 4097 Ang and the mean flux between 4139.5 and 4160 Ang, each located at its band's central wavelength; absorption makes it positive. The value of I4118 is 0.80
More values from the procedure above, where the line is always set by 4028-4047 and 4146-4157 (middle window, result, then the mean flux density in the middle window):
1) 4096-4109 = 2.09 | 17.7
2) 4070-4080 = 1.04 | 19.1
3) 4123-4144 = -0.71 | 21.6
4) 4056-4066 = 1.64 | 18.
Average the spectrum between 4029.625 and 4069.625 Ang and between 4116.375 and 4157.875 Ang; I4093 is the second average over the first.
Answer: 1.1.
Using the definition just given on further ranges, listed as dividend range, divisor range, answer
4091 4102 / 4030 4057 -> 0.91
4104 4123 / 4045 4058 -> 1.05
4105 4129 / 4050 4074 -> 1.09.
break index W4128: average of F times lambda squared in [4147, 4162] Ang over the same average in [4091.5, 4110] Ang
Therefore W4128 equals 1.2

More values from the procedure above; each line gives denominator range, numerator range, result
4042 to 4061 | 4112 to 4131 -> 1.14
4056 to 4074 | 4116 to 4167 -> 1.19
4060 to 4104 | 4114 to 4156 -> 1.12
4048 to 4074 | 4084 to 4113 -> 1.06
